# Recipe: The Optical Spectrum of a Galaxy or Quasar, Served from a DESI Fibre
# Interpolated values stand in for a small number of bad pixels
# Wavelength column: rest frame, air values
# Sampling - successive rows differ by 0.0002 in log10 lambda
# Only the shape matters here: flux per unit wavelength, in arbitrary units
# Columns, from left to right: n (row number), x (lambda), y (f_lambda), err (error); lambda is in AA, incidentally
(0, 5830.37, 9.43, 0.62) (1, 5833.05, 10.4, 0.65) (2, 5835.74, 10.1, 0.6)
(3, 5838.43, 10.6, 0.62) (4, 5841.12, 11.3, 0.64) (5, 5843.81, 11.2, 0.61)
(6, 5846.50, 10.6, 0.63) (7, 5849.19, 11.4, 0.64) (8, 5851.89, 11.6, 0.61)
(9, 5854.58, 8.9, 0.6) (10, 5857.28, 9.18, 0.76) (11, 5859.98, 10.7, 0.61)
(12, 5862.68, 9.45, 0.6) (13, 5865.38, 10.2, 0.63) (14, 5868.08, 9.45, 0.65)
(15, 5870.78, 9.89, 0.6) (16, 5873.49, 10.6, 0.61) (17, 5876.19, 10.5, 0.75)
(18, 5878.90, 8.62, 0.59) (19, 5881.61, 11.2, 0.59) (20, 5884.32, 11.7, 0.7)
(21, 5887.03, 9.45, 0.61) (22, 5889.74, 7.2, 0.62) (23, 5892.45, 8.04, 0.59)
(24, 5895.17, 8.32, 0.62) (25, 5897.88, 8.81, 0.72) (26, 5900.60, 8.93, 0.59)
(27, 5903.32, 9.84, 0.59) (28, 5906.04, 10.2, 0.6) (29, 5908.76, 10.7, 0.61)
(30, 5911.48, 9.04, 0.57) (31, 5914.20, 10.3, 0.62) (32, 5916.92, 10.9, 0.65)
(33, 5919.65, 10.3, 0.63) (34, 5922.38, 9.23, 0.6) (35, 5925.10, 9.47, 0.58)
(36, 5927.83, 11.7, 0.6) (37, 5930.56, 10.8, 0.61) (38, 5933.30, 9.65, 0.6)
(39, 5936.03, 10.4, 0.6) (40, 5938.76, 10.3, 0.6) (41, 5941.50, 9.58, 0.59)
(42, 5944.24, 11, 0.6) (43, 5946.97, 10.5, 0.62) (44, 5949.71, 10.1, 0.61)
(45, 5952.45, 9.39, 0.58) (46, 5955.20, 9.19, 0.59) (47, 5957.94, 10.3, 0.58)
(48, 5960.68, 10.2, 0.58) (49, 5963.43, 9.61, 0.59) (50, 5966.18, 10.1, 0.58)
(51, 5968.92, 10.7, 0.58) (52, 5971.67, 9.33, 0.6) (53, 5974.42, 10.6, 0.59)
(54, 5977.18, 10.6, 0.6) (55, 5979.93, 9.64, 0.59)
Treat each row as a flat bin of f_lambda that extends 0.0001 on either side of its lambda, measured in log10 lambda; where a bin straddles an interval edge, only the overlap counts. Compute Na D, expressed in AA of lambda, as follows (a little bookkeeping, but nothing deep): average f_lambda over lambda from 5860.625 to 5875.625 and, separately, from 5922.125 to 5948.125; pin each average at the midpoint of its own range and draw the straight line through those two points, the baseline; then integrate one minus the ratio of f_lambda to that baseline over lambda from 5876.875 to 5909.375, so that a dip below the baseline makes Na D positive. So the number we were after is 2.2 AA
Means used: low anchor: 9.99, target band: 9.41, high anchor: 10.3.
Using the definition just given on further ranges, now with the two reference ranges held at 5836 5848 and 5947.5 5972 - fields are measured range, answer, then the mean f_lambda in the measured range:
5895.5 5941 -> 1.2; 9.99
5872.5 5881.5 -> 0.4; 10.1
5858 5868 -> 0.7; 9.97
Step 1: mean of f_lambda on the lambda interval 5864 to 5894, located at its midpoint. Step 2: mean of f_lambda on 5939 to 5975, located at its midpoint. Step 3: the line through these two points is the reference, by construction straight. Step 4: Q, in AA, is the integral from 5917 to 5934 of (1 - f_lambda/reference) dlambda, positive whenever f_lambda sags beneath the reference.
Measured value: -0.6 AA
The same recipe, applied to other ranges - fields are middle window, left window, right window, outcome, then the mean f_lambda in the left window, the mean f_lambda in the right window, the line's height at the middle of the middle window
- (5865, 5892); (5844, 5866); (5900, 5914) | 0.77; 10.3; 9.83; 10.1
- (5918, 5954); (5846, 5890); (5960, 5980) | -0.26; 10.1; 10.1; 10.1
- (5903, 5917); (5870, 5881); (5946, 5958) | -0.29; 9.99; 9.83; 9.91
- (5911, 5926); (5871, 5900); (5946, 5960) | -0.42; 9.45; 9.89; 9.66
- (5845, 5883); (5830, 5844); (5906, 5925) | 0.71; 10.5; 10.1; 10.4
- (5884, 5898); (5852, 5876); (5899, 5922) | 1.73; 9.93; 9.98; 9.96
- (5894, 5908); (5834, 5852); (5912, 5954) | 1.56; 10.9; 10.2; 10.5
